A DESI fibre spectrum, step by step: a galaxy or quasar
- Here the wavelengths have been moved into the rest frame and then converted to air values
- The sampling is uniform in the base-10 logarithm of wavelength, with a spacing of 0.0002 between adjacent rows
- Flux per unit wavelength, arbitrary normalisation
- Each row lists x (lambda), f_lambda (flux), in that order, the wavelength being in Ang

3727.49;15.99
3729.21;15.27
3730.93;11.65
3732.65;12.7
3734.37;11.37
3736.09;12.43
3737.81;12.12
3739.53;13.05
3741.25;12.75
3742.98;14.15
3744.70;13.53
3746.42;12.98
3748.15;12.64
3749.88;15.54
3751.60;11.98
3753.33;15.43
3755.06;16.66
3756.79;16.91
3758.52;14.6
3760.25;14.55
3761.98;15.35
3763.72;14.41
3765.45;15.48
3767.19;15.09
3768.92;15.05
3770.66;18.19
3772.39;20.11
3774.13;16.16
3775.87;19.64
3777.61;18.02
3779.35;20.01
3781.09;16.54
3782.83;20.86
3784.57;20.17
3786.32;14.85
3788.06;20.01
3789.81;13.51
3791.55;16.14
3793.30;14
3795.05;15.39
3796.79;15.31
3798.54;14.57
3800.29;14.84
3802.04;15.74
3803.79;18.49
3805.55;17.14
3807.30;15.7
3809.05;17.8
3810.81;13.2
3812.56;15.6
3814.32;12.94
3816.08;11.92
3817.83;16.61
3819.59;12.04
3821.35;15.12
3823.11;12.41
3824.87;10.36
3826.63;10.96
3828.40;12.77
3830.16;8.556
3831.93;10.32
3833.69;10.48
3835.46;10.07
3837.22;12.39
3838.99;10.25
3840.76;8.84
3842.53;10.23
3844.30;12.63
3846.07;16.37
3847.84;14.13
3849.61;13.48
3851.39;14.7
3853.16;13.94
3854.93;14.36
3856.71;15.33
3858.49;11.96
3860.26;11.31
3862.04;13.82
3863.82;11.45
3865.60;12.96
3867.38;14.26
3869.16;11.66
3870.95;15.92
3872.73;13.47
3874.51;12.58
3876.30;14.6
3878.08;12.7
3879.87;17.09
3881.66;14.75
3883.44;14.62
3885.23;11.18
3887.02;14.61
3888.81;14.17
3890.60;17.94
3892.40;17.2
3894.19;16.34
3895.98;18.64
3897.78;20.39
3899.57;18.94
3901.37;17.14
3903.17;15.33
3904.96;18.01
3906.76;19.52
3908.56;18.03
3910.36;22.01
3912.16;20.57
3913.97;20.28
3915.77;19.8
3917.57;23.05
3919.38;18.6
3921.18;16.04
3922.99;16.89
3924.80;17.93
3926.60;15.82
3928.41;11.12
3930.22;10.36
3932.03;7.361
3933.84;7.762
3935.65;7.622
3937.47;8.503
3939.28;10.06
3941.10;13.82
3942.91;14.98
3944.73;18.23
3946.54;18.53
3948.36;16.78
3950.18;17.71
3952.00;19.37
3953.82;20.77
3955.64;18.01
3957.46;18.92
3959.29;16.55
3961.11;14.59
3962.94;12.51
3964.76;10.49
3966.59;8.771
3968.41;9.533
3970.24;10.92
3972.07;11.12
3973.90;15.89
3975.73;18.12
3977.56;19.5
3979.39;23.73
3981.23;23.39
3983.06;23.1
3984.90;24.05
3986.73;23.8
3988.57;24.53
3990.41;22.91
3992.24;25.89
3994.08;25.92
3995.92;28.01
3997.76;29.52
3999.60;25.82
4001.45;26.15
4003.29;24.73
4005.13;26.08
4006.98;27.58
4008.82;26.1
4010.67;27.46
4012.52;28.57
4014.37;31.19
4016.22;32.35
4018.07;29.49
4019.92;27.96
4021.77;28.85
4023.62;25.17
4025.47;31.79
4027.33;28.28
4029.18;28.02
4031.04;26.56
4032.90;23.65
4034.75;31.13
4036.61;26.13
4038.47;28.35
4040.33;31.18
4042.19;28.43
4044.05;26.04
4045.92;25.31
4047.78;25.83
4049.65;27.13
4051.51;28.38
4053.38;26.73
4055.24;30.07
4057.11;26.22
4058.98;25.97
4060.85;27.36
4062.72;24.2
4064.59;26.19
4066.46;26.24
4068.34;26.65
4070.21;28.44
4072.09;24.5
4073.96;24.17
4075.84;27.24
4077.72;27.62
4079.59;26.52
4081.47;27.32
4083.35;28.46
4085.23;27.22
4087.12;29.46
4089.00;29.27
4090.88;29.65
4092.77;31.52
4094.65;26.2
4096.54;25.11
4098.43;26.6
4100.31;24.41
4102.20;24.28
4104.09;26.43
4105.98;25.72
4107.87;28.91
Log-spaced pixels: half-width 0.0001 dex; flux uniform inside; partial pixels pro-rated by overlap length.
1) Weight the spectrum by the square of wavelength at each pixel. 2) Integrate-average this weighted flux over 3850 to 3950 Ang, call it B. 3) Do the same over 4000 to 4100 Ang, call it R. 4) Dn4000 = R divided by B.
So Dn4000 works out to 1.9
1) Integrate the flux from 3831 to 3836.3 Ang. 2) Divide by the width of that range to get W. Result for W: 10.3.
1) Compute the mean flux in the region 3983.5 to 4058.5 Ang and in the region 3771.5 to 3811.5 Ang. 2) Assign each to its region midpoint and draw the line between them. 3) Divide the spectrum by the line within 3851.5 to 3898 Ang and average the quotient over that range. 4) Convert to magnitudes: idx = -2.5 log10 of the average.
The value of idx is 0.39 mag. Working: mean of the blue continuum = 16.9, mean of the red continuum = 27.3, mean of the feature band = 14.4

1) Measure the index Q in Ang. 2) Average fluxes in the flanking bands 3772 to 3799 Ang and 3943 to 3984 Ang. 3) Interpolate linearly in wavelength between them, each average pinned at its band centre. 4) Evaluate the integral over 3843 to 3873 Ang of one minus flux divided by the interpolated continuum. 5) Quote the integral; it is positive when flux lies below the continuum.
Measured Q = 5.97 Ang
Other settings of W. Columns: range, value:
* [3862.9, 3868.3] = 12.9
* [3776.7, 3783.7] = 18.9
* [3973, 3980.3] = 19.3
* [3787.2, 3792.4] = 16.5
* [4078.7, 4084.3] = 27.4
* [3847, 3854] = 14.1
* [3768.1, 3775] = 17.4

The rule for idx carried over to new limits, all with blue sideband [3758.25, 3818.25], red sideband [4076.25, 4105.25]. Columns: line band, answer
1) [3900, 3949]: 0.32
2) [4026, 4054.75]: -0.08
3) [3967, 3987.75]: 0.26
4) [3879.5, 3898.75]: 0.23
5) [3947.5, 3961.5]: 0.24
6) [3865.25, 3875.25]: 0.38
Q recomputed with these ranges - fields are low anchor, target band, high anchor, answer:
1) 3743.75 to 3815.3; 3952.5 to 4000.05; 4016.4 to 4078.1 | 9.72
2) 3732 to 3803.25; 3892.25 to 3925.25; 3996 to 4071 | 4.76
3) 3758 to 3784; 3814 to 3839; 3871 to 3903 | 6.93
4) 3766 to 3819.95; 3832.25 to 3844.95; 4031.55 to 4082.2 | 5.26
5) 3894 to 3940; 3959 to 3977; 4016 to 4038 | 7.32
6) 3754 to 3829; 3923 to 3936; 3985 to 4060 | 6.27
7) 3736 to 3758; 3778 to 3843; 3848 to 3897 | -0.77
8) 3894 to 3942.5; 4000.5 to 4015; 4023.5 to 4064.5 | -1.85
